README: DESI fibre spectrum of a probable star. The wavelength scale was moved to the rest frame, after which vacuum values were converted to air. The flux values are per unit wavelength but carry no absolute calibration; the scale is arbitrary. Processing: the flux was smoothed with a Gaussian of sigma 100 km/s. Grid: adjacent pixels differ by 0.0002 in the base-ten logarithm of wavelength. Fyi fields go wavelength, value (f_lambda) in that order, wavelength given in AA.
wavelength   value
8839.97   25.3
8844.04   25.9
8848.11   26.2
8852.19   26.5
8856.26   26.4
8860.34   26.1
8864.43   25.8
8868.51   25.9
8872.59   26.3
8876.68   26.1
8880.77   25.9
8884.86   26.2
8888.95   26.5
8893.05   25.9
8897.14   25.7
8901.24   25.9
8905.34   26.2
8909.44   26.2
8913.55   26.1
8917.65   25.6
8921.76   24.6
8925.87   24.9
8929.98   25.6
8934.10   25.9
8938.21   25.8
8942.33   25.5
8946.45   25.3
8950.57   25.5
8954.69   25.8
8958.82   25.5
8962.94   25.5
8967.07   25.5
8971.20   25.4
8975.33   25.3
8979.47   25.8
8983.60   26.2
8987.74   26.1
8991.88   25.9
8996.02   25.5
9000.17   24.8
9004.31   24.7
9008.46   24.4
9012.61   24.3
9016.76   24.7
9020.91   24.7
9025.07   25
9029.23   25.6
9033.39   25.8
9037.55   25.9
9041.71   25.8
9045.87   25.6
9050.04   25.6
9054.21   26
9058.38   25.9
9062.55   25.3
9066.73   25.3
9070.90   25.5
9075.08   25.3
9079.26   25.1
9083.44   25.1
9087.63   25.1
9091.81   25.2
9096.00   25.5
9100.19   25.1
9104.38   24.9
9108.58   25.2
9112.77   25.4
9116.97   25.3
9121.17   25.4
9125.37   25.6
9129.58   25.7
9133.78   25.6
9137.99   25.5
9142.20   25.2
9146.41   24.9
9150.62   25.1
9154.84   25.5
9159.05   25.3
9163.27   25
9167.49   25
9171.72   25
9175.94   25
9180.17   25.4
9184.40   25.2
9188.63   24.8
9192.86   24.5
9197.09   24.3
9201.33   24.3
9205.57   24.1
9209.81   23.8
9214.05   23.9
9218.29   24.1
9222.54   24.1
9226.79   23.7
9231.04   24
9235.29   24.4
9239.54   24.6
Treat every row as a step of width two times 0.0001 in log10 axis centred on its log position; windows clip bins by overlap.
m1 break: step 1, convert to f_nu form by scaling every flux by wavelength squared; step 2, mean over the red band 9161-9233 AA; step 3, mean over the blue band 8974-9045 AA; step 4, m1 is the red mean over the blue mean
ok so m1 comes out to 1.0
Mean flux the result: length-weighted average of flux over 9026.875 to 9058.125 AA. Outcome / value 25.8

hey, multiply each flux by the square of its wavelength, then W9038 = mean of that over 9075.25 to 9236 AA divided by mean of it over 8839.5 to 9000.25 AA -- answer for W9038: 1.02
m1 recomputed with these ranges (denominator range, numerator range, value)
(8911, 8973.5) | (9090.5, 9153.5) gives 1.03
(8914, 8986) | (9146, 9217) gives 1.02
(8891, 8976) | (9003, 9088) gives 1.01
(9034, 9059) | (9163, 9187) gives 1.00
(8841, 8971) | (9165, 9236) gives 1.01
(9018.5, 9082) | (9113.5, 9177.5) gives 1.01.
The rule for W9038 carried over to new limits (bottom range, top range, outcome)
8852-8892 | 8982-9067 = 1.00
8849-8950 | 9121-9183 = 1.03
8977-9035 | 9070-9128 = 1.02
